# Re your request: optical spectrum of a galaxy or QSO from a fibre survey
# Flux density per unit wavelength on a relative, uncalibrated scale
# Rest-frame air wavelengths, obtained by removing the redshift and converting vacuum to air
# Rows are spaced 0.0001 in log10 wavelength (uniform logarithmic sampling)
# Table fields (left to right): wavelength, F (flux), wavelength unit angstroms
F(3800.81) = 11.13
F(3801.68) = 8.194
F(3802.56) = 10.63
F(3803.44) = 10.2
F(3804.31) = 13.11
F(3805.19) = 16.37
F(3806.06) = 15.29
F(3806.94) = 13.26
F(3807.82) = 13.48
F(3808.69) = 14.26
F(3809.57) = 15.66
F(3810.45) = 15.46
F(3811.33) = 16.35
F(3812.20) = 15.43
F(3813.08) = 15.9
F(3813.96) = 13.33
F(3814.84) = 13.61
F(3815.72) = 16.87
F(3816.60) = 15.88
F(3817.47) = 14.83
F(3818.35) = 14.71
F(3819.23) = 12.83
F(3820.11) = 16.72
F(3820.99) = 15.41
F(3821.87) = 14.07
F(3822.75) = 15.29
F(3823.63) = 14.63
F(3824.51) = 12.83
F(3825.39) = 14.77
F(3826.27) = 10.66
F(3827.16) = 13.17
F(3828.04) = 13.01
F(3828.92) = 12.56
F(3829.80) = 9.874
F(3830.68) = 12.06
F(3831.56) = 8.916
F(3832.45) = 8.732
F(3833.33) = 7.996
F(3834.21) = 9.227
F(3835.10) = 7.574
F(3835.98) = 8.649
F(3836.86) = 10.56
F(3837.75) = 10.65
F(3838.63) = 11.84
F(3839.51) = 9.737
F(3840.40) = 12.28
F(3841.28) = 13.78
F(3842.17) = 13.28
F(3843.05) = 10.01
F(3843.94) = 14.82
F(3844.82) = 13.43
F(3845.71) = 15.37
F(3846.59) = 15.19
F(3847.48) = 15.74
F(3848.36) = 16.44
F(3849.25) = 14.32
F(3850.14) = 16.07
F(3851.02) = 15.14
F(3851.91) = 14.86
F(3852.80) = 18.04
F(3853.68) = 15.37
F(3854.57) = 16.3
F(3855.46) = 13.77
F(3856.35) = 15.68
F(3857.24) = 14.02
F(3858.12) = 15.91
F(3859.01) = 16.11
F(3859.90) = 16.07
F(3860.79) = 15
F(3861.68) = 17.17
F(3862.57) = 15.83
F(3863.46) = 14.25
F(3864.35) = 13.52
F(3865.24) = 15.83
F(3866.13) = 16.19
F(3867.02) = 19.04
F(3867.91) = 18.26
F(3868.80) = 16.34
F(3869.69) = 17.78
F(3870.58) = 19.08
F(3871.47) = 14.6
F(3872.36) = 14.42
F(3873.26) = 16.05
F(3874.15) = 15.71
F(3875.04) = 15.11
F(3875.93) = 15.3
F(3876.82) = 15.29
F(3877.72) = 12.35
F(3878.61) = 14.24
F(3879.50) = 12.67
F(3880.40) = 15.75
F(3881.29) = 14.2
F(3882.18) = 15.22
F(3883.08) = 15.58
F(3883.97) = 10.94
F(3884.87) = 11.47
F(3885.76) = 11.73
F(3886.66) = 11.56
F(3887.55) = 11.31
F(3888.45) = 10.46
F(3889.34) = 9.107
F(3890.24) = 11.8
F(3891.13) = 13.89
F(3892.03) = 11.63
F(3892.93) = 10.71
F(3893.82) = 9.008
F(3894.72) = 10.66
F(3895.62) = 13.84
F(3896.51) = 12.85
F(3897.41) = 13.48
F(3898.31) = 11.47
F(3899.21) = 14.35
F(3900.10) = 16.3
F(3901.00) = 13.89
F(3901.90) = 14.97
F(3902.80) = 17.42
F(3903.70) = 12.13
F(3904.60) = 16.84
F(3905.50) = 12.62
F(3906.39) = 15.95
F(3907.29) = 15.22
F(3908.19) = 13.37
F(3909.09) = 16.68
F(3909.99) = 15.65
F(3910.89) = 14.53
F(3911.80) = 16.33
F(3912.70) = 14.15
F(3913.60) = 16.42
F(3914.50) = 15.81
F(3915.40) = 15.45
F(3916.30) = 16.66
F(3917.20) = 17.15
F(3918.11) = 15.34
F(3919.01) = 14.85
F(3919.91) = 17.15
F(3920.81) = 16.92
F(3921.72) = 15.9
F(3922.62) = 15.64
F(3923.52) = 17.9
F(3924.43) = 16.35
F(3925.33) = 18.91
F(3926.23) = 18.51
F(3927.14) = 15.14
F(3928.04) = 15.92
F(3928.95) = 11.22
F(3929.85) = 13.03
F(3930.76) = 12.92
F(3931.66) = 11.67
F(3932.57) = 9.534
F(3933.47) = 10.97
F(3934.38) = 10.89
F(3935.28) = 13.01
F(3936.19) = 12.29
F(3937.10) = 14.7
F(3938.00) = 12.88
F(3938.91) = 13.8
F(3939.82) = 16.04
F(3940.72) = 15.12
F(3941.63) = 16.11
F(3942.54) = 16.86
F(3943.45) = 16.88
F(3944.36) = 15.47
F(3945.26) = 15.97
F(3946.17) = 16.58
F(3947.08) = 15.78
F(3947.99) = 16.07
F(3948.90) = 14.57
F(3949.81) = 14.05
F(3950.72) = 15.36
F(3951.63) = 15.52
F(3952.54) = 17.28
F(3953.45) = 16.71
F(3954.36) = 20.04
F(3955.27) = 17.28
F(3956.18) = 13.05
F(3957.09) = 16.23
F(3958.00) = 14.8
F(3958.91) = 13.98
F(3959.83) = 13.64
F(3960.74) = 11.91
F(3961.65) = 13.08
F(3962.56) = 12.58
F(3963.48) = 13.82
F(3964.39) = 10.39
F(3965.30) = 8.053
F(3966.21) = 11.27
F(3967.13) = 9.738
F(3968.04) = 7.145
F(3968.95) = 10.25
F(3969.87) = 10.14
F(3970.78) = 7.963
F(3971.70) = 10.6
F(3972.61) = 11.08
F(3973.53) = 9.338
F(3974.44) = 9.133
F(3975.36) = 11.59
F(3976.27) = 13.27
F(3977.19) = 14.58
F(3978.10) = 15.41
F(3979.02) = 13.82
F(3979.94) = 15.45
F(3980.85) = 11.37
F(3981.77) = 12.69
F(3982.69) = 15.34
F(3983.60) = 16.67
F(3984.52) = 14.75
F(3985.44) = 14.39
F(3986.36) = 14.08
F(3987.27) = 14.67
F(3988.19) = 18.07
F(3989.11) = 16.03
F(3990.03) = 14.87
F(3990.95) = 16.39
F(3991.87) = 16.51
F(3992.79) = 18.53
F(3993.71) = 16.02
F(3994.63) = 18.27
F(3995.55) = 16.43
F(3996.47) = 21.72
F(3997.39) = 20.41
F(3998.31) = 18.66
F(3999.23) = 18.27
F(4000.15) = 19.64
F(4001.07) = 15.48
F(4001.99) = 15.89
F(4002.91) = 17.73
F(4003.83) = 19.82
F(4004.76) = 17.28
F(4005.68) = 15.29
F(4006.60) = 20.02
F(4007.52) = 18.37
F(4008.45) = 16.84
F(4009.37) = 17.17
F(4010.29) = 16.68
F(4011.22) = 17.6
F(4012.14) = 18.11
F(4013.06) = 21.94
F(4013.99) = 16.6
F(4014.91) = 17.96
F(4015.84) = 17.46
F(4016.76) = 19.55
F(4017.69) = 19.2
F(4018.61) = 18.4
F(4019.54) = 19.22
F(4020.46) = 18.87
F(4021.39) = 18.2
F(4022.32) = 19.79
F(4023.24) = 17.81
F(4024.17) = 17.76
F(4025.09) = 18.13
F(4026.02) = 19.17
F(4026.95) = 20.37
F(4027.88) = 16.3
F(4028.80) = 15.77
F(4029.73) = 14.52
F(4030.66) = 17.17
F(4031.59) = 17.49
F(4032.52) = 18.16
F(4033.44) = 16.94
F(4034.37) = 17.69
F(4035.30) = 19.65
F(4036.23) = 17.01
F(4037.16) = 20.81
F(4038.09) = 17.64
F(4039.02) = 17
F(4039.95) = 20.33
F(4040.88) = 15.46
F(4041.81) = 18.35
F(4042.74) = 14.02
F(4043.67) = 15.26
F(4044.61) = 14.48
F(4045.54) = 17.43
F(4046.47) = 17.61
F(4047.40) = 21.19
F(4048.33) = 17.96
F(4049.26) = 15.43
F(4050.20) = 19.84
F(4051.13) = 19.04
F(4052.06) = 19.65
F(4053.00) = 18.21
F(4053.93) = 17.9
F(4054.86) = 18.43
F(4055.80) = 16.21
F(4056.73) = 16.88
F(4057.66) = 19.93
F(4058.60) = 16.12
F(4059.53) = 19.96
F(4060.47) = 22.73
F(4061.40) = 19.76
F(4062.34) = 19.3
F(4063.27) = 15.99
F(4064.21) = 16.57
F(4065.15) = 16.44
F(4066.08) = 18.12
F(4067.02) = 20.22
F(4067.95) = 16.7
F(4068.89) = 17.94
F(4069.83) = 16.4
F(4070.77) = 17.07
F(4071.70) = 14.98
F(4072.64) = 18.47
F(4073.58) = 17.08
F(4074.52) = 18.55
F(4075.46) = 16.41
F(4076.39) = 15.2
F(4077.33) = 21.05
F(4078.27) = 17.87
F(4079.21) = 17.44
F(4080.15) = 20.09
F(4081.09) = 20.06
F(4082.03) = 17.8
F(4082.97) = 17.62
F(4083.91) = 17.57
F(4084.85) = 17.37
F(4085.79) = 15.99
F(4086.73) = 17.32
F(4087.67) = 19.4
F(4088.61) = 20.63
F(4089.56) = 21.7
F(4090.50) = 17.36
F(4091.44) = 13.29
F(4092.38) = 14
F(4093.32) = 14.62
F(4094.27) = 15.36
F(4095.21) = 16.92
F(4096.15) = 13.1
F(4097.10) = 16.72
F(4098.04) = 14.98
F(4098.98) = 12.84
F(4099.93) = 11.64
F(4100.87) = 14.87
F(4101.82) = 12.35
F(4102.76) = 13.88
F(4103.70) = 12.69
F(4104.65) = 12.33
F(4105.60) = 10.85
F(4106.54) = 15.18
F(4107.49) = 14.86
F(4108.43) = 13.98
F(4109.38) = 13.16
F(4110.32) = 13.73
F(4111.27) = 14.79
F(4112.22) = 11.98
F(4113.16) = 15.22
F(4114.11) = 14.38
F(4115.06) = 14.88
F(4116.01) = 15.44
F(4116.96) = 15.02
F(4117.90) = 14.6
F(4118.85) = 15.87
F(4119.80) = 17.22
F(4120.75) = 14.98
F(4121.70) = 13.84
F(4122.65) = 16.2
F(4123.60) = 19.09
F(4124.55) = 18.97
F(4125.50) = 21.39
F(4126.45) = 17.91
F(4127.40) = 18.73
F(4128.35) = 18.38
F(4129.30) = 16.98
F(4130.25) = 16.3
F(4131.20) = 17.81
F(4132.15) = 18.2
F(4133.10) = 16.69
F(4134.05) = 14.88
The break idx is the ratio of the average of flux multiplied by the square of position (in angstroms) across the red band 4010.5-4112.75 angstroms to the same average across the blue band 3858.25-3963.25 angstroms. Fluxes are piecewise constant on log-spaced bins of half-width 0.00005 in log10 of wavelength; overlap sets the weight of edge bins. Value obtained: 1.26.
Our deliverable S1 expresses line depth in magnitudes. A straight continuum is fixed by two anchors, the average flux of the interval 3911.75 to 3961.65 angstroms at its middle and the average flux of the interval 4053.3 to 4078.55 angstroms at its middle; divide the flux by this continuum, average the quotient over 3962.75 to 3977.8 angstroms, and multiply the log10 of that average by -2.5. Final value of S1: 0.43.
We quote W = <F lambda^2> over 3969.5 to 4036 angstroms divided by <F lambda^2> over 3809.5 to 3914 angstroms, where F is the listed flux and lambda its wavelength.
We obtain 1.3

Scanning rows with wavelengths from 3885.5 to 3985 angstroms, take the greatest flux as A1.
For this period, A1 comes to 20.04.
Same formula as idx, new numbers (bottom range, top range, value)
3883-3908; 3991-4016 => 1.47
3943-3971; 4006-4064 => 1.36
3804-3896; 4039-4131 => 1.36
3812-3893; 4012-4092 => 1.43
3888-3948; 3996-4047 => 1.31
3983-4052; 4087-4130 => 0.92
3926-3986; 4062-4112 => 1.28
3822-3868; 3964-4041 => 1.28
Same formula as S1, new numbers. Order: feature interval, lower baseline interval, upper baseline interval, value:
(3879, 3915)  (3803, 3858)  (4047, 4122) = 0.06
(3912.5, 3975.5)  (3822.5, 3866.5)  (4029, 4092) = 0.10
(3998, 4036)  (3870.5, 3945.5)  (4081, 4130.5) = -0.19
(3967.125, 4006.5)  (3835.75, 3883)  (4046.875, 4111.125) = 0.08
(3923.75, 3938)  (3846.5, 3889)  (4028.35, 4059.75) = 0.16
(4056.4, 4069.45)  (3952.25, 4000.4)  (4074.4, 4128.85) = -0.18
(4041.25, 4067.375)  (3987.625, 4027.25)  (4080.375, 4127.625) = -0.07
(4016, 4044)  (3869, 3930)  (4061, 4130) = -0.14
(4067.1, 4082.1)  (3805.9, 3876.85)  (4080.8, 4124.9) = -0.16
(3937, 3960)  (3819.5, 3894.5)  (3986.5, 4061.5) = 0.03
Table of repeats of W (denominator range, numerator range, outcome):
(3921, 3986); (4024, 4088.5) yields 1.36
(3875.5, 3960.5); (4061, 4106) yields 1.24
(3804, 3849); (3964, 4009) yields 1.21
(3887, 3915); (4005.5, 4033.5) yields 1.40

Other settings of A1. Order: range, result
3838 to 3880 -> 19.08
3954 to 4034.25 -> 21.94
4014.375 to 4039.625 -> 20.81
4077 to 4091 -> 21.7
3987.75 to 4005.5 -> 21.72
